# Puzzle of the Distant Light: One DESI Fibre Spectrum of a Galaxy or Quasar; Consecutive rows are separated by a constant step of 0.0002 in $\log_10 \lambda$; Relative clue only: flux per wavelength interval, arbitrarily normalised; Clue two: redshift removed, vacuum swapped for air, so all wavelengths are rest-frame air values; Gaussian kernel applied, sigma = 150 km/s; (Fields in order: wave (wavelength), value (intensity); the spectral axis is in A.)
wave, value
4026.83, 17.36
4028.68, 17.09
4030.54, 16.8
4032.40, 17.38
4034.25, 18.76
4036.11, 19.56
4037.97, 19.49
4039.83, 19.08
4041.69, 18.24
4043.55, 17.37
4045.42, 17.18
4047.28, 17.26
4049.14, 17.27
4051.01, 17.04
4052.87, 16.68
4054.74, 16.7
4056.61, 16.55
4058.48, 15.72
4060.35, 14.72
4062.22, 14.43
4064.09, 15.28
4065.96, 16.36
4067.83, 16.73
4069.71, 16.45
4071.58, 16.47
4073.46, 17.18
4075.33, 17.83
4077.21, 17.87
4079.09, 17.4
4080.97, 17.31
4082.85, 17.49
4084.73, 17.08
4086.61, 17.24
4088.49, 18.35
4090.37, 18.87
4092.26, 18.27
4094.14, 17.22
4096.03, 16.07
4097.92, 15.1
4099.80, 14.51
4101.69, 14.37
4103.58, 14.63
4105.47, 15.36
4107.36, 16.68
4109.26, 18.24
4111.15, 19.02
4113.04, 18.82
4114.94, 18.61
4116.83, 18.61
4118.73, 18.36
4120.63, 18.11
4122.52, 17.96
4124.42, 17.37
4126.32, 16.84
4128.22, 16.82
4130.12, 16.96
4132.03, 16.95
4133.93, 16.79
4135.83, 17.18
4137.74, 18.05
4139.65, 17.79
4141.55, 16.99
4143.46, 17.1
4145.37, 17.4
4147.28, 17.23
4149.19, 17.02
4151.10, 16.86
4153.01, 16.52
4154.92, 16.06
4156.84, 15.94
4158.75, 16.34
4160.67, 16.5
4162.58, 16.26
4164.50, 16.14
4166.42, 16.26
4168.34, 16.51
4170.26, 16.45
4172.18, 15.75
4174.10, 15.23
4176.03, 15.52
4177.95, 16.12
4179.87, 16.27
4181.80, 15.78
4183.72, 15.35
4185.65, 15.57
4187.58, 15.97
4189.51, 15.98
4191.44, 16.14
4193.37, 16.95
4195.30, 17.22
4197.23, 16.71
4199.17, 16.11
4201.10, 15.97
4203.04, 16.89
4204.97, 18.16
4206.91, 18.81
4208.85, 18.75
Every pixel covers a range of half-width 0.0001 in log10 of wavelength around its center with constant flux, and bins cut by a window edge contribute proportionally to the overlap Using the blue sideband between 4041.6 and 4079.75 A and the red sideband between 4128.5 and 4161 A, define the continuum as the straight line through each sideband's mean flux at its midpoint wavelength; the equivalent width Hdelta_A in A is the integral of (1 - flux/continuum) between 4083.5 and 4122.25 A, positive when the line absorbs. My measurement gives -0.9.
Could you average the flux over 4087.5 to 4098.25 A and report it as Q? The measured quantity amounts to 17.4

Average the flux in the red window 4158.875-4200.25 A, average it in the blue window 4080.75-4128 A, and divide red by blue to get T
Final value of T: 0.9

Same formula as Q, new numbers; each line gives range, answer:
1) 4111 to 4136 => 17.7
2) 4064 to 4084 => 17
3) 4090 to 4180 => 16.8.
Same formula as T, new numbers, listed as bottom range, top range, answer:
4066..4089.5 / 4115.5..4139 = 1.02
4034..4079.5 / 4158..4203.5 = 0.95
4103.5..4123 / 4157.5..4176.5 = 0.90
